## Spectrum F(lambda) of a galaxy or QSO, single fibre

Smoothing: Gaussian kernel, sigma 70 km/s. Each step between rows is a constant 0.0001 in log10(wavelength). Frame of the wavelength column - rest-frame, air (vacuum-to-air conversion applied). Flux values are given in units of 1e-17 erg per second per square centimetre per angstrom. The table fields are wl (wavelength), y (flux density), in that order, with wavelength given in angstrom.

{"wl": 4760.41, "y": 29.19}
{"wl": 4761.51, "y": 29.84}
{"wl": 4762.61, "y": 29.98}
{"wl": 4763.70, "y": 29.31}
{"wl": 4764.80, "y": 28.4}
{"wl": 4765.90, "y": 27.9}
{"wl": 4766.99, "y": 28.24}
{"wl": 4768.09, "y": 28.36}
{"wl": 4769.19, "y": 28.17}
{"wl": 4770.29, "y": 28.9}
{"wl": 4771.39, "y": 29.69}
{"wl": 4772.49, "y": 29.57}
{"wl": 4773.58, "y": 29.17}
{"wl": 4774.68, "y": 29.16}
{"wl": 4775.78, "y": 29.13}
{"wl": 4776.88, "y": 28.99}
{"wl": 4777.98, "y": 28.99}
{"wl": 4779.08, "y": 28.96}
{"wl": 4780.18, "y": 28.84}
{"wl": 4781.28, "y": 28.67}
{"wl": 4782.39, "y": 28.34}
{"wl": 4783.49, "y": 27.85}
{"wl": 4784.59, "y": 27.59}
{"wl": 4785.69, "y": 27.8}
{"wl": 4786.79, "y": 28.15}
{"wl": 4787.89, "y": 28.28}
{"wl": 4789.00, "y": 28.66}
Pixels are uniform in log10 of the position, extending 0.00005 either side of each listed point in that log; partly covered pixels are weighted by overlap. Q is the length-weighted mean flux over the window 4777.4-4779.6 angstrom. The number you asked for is 29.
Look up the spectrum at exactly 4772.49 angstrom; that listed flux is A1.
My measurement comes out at 29.57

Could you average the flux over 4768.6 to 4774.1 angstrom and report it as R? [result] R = 29.1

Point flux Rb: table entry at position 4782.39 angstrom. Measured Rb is 28.34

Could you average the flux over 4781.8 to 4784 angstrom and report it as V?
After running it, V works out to 28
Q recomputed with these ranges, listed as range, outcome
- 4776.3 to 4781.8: 28.9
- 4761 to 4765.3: 29.4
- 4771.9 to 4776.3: 29.3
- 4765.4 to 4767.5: 28.2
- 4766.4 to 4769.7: 28.3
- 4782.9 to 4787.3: 27.9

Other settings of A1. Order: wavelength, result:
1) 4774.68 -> 29.16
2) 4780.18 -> 28.84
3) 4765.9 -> 27.9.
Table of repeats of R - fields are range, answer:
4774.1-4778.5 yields 29.1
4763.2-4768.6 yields 28.4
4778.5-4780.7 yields 28.9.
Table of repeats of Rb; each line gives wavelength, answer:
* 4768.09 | 28.36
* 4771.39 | 29.69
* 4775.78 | 29.13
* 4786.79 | 28.15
